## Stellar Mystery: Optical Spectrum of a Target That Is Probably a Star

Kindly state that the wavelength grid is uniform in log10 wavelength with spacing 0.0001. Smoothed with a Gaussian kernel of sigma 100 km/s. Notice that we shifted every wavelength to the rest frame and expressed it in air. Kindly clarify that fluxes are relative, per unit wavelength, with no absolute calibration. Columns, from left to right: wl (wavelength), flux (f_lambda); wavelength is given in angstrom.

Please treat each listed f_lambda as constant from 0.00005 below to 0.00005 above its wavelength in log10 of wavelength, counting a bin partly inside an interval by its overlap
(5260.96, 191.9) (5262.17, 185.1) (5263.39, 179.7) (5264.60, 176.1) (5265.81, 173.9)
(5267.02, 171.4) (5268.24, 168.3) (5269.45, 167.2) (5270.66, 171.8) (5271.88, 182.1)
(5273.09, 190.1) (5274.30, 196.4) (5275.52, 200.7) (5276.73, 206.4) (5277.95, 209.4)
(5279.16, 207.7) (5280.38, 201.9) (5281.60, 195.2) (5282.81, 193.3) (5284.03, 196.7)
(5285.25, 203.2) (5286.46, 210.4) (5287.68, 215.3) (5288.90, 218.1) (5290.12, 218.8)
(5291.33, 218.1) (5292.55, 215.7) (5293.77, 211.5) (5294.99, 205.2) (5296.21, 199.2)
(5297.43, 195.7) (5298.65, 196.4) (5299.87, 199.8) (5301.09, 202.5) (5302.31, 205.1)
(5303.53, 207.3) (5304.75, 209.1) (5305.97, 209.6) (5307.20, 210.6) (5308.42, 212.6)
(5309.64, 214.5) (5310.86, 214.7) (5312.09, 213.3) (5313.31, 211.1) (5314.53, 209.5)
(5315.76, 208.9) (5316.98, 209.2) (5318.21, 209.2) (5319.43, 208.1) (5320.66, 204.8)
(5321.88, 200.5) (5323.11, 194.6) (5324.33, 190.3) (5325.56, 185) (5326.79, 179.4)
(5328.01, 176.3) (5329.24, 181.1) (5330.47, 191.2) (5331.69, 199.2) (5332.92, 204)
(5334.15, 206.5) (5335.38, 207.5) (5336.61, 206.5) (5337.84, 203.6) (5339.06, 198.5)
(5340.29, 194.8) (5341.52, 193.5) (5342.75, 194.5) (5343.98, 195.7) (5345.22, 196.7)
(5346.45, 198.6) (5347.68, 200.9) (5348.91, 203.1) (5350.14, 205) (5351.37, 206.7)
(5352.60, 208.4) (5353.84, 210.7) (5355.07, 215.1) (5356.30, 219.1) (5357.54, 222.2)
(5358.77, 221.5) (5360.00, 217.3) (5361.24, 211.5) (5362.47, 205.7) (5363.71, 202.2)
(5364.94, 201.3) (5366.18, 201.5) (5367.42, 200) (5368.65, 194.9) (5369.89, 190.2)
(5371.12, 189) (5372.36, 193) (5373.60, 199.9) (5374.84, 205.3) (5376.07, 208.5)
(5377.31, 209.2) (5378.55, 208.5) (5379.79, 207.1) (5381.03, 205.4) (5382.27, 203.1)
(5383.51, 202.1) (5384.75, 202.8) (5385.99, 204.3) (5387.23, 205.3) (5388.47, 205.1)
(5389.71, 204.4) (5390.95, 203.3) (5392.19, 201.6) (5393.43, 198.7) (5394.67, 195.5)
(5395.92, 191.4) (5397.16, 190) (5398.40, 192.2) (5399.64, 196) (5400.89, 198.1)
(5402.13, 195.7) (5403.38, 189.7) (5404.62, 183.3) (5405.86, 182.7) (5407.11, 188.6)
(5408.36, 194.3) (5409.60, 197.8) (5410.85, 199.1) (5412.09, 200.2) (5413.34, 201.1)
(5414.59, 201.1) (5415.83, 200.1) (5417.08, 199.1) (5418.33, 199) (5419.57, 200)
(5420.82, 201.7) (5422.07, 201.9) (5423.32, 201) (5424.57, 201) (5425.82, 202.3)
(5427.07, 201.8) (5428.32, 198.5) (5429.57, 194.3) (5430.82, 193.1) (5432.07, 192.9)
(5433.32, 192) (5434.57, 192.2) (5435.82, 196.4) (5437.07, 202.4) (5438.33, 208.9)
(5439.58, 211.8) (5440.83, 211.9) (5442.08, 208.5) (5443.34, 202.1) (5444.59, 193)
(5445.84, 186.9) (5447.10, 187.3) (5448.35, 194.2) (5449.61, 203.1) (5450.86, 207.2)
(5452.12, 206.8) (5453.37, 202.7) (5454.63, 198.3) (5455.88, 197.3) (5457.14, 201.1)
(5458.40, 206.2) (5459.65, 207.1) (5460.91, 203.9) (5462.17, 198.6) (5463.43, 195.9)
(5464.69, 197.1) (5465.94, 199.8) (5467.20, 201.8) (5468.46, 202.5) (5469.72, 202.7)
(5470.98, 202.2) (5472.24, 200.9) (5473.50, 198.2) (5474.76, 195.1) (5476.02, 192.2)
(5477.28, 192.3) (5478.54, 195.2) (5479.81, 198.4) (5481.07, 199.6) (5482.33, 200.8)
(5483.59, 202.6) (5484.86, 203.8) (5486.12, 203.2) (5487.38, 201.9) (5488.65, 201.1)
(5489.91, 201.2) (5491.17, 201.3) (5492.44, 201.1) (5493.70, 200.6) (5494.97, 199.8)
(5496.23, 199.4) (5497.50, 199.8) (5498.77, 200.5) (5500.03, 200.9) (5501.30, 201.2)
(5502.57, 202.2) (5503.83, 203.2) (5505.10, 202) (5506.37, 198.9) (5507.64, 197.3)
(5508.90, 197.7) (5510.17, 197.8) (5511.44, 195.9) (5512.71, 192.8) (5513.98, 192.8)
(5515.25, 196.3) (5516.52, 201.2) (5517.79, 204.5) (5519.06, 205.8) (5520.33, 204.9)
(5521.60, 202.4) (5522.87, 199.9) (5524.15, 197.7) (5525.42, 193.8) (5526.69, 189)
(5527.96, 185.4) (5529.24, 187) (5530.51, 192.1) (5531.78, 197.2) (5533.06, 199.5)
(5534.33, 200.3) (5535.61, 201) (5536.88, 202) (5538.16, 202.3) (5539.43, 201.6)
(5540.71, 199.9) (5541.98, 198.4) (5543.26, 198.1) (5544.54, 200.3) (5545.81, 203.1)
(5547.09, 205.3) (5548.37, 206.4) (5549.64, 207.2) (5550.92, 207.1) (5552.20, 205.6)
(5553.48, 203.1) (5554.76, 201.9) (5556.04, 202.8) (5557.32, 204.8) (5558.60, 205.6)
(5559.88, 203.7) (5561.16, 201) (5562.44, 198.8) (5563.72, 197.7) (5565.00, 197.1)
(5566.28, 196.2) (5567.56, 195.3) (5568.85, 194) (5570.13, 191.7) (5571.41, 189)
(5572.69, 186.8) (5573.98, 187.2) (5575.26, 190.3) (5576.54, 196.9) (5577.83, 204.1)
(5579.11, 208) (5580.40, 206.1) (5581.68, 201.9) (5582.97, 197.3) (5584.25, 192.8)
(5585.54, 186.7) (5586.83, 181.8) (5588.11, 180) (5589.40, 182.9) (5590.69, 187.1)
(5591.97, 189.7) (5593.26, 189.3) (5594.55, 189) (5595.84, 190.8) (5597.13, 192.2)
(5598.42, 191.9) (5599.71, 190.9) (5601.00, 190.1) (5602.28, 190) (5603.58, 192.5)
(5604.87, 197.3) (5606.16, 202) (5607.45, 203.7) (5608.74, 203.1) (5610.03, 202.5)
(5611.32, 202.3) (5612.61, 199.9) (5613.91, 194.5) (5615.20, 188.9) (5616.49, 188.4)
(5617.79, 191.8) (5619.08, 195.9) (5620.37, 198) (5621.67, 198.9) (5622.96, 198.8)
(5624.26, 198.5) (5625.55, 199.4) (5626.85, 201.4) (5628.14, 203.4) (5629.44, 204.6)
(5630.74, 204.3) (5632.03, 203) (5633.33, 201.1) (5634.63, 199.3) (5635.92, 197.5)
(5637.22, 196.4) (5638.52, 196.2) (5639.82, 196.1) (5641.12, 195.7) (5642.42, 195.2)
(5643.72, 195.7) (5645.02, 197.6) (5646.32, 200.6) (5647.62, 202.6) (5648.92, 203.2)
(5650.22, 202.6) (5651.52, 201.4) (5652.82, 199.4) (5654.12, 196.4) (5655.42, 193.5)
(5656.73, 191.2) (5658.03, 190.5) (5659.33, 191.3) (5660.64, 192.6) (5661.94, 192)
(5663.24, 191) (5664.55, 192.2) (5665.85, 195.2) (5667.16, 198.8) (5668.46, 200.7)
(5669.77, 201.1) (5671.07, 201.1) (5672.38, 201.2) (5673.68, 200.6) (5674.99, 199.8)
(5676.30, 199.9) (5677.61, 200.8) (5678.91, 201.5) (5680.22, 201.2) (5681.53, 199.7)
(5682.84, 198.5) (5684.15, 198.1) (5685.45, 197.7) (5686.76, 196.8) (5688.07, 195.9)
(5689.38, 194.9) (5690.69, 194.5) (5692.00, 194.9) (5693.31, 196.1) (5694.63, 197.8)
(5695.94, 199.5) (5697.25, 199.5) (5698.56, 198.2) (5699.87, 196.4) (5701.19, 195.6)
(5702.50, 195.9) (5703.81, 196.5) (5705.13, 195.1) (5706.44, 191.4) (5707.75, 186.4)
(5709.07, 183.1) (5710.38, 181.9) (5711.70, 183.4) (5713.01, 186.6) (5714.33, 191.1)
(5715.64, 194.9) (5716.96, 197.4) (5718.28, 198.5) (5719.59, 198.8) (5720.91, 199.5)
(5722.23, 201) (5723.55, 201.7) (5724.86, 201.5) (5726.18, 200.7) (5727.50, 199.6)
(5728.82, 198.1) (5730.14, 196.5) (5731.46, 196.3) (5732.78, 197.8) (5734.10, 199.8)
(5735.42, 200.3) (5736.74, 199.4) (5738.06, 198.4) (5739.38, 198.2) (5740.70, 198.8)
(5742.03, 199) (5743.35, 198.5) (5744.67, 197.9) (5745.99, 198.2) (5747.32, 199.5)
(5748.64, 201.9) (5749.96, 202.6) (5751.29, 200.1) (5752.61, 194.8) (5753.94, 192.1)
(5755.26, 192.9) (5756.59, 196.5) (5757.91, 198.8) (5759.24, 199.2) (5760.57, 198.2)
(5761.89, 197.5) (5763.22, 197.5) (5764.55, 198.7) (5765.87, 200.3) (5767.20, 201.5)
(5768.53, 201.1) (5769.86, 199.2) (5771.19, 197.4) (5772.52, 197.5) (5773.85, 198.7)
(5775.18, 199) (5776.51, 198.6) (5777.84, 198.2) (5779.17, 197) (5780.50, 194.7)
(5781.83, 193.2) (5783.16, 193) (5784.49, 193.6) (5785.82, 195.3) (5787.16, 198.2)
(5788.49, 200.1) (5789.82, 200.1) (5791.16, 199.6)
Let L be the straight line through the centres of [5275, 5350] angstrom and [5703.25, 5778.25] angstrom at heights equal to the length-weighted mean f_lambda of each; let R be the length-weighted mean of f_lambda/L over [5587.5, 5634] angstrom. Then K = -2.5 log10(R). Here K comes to 0.02 mag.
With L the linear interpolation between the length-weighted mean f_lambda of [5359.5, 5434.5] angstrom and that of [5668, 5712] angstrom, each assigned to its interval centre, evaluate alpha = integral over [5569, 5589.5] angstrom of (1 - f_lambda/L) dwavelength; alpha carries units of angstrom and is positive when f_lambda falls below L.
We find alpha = 0.46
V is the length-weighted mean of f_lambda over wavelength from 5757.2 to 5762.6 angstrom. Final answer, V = 198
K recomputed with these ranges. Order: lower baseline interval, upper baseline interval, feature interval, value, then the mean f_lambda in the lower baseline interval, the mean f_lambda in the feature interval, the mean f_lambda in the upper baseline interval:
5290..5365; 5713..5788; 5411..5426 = 0.01 mag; 204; 201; 198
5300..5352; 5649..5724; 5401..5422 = 0.02 mag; 202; 196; 196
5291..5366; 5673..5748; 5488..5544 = 0.01 mag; 204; 199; 197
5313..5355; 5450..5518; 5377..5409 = 0.01 mag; 200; 198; 200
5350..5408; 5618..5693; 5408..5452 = 0.01 mag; 202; 200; 198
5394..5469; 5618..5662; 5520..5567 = -0.01 mag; 198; 200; 198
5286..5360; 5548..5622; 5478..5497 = -0.01 mag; 205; 201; 196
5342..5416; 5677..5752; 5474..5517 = 0.00 mag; 201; 199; 197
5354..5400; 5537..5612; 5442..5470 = 0.01 mag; 203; 200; 197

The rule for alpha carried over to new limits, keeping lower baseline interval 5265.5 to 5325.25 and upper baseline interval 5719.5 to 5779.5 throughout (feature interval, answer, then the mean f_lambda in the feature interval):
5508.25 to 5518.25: 0.2 angstrom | 197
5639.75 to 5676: 0.4 angstrom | 197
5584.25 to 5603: 1.1 angstrom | 188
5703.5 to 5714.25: 0.6 angstrom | 188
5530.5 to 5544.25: 0.0 angstrom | 200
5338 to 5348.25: 0.2 angstrom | 197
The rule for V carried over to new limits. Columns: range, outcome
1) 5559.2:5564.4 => 200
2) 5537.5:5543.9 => 200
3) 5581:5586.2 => 195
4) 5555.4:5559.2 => 204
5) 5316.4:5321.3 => 208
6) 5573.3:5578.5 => 195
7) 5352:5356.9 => 213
